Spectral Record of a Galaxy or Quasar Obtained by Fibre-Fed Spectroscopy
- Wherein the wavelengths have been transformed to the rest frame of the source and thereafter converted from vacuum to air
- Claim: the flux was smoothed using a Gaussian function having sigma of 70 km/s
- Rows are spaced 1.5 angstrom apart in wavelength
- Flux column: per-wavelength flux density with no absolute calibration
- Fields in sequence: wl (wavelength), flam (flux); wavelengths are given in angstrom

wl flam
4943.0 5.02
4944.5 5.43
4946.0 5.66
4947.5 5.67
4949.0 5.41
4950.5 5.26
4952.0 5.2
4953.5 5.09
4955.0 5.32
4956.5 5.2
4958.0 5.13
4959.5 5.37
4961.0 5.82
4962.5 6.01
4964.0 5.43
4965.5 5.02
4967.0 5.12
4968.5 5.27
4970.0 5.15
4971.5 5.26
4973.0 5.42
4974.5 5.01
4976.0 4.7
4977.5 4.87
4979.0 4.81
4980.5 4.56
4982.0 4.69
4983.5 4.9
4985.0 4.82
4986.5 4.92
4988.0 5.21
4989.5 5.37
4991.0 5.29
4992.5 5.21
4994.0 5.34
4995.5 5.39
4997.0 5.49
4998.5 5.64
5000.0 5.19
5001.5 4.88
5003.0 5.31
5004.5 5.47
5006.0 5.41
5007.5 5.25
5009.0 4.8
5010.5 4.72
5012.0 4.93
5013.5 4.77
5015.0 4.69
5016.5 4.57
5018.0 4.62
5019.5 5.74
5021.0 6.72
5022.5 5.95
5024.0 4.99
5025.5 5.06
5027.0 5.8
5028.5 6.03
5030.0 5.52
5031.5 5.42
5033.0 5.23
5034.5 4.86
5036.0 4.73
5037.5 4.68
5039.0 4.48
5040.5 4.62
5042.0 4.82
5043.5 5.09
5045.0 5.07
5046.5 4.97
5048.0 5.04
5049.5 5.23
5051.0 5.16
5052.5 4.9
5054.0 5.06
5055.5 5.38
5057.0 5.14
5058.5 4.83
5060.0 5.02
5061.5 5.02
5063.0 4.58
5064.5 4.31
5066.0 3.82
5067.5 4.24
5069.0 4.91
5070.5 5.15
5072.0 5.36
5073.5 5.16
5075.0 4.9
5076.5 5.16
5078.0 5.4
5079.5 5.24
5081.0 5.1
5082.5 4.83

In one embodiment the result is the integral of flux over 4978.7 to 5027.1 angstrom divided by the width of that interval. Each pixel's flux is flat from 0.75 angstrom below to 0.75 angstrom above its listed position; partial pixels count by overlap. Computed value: 5.16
